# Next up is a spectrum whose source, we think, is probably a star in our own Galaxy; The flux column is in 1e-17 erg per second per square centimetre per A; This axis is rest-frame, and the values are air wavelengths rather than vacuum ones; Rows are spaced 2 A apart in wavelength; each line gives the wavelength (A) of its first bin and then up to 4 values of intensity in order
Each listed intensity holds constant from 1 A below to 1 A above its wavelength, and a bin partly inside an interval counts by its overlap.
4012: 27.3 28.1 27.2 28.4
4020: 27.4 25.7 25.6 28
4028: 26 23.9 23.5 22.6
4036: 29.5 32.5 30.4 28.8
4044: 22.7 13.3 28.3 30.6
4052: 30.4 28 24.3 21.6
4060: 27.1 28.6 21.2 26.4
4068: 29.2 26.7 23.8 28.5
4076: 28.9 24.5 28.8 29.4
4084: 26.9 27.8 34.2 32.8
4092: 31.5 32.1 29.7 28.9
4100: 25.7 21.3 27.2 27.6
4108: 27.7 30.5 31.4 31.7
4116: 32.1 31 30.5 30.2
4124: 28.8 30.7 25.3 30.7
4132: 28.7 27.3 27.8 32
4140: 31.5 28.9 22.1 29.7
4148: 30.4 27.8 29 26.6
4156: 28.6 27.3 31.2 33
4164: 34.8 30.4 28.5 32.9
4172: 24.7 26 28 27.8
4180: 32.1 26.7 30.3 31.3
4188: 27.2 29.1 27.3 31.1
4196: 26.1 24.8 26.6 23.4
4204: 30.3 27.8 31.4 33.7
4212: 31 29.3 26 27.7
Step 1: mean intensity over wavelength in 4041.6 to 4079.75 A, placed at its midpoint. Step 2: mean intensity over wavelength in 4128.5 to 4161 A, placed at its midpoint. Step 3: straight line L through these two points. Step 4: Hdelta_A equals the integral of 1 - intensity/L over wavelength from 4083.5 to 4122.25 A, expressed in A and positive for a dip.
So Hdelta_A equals -3.2 A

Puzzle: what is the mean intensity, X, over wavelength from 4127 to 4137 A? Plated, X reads 28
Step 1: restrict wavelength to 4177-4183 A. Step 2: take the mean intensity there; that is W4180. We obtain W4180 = 28.9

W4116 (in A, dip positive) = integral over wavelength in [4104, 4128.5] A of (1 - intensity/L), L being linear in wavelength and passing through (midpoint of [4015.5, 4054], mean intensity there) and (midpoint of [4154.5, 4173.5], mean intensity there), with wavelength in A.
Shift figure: -0.9 A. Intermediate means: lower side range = 26.6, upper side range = 30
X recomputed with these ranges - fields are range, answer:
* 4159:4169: 31.6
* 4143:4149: 27.4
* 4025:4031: 26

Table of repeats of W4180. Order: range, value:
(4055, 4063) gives 25.4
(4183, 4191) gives 29.5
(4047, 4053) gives 29.8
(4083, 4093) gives 30.6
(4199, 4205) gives 26.8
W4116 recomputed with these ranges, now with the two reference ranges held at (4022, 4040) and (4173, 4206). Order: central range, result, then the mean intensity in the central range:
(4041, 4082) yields 1.1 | 26.2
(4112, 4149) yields -2.7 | 29.5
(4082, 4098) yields -2.0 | 30.5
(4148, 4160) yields -0.3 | 28.3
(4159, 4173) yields -1.5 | 30.8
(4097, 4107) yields 0.4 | 26.1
